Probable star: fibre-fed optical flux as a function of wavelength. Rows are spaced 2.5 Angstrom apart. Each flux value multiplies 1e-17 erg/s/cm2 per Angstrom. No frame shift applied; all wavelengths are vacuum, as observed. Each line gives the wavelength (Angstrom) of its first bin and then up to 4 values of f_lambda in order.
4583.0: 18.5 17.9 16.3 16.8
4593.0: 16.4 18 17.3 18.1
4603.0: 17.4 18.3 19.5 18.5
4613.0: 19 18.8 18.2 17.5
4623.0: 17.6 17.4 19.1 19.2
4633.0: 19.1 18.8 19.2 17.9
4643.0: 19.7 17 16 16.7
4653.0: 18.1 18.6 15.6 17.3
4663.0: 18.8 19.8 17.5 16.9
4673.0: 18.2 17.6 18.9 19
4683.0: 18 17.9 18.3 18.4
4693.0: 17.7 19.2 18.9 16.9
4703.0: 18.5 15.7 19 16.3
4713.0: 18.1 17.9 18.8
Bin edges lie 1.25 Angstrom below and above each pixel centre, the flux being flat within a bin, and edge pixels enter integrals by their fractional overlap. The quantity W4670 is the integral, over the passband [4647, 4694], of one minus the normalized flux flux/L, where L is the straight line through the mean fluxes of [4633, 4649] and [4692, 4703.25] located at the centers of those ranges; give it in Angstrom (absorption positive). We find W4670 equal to 0.9 Angstrom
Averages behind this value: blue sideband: 18.2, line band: 17.9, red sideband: 18.2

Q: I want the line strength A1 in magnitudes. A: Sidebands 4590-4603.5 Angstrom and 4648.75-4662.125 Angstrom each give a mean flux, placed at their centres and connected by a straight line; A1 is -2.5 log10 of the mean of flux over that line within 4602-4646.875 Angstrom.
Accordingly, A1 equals -0.07 mag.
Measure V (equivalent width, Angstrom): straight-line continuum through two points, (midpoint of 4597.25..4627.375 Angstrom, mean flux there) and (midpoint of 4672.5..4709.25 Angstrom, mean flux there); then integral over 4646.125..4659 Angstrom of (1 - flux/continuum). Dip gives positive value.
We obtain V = 0.8 Angstrom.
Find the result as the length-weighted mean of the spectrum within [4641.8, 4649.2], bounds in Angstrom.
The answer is 17.6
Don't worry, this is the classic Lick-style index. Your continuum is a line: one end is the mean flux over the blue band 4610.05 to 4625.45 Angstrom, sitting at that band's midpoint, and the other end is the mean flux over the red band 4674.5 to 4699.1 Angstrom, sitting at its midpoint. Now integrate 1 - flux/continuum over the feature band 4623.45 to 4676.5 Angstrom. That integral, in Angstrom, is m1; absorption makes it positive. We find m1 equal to 0.77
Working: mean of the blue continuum 18.2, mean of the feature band 18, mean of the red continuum 18.4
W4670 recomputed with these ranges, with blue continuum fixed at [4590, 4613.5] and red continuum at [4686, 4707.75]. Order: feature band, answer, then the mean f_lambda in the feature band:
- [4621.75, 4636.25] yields -0.5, 18.5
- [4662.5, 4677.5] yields -0.1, 18.1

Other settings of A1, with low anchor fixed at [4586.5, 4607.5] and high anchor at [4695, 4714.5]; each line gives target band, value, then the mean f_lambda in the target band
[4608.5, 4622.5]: -0.06 mag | 18.4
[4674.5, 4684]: -0.04 mag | 18.4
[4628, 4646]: -0.07 mag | 18.8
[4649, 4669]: -0.01 mag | 17.8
